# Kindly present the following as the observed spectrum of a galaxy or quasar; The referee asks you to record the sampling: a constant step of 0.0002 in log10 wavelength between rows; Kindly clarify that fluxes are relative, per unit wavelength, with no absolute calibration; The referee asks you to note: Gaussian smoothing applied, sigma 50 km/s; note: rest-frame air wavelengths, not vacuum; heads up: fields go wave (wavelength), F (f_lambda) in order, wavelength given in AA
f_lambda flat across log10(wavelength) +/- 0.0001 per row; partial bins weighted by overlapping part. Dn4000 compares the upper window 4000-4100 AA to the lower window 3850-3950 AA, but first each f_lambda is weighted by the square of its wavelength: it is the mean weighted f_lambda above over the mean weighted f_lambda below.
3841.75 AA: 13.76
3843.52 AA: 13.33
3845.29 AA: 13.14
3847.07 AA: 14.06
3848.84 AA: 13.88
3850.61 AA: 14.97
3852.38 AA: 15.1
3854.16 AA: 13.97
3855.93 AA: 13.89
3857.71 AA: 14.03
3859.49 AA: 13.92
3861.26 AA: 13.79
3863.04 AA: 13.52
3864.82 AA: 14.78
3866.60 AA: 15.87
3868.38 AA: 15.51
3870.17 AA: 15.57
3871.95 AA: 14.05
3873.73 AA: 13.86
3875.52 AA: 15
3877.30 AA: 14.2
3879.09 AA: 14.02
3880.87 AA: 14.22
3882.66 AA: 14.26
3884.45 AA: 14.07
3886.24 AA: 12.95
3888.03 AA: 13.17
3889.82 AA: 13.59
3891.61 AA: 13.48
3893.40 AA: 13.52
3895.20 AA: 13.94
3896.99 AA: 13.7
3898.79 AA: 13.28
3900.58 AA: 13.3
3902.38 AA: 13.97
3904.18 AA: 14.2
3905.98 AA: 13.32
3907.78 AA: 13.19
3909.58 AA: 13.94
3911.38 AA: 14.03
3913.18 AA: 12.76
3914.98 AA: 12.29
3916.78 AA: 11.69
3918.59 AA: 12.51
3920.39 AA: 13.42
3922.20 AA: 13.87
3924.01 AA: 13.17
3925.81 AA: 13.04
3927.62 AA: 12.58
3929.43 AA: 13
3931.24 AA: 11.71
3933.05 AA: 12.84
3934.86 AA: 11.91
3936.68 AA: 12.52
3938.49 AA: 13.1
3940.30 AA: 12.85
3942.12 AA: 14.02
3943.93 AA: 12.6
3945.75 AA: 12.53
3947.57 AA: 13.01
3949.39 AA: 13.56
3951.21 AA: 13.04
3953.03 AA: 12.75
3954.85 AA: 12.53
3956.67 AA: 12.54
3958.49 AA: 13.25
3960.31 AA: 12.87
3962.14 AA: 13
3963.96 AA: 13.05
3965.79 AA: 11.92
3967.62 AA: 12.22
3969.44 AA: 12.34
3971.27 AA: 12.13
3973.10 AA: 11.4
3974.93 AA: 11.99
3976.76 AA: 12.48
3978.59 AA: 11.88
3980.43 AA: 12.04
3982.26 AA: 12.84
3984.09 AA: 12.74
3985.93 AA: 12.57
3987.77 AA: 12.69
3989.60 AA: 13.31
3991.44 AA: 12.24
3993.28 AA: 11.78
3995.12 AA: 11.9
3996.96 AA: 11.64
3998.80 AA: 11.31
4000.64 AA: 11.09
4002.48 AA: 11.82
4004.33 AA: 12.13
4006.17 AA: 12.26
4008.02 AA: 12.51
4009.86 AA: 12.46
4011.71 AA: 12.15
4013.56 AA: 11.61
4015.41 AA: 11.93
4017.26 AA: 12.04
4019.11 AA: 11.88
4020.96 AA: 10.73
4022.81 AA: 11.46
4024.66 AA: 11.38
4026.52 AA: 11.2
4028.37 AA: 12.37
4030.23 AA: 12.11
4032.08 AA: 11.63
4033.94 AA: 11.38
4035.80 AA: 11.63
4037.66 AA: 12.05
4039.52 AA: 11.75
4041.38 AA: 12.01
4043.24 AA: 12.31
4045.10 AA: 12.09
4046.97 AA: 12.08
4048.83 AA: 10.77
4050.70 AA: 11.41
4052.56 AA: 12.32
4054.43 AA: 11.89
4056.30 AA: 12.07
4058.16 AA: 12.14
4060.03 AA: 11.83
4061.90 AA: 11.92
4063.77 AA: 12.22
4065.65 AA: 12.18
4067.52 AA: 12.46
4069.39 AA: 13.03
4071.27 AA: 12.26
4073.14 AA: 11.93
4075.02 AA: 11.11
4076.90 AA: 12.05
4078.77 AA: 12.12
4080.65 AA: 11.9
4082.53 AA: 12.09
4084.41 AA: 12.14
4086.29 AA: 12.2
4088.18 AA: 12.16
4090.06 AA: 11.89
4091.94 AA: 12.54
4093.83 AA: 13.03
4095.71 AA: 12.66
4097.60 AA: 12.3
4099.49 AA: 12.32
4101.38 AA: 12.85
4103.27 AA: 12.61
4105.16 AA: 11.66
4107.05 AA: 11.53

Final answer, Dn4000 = 1.0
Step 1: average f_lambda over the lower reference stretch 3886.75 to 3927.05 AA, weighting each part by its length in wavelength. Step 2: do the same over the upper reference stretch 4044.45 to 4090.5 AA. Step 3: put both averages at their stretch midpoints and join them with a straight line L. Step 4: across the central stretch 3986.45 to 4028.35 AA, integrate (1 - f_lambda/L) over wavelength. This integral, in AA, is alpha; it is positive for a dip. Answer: 2.01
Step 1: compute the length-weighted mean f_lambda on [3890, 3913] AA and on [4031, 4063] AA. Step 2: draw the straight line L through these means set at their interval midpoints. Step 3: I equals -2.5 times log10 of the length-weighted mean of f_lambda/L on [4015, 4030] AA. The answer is 0.05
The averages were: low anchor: 13.6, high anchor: 11.8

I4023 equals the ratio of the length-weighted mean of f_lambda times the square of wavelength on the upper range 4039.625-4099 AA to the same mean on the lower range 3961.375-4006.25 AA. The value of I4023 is 1.04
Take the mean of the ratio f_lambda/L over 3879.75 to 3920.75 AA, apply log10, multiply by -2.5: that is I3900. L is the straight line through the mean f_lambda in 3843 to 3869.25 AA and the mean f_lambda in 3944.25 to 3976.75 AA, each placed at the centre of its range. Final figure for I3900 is 0.01 mag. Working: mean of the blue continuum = 14.3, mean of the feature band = 13.4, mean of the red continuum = 12.6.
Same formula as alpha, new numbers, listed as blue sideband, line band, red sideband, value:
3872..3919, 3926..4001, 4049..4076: 2.58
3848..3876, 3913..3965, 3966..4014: 0.93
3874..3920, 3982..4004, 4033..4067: 0.66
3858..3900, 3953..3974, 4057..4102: 1.28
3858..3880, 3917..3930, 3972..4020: 0.44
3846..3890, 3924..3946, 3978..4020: 0.69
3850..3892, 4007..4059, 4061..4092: 3.03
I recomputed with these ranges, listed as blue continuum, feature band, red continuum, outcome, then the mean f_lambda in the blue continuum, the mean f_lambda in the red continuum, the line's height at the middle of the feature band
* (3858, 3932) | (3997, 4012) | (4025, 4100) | 0.06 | 13.7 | 12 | 12.6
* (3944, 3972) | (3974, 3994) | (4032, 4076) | 0.01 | 12.7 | 11.9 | 12.5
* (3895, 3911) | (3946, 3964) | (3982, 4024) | -0.01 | 13.6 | 12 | 12.8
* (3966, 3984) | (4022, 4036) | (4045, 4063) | 0.03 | 12.2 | 11.8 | 11.9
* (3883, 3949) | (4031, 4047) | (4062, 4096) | 0.05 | 13.2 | 12.2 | 12.4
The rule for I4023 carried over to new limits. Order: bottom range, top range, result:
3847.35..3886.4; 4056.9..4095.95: 0.94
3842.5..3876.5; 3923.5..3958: 0.93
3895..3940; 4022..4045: 0.96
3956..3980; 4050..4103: 1.04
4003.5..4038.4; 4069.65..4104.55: 1.07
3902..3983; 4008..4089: 0.98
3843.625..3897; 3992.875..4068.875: 0.91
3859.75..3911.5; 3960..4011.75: 0.92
